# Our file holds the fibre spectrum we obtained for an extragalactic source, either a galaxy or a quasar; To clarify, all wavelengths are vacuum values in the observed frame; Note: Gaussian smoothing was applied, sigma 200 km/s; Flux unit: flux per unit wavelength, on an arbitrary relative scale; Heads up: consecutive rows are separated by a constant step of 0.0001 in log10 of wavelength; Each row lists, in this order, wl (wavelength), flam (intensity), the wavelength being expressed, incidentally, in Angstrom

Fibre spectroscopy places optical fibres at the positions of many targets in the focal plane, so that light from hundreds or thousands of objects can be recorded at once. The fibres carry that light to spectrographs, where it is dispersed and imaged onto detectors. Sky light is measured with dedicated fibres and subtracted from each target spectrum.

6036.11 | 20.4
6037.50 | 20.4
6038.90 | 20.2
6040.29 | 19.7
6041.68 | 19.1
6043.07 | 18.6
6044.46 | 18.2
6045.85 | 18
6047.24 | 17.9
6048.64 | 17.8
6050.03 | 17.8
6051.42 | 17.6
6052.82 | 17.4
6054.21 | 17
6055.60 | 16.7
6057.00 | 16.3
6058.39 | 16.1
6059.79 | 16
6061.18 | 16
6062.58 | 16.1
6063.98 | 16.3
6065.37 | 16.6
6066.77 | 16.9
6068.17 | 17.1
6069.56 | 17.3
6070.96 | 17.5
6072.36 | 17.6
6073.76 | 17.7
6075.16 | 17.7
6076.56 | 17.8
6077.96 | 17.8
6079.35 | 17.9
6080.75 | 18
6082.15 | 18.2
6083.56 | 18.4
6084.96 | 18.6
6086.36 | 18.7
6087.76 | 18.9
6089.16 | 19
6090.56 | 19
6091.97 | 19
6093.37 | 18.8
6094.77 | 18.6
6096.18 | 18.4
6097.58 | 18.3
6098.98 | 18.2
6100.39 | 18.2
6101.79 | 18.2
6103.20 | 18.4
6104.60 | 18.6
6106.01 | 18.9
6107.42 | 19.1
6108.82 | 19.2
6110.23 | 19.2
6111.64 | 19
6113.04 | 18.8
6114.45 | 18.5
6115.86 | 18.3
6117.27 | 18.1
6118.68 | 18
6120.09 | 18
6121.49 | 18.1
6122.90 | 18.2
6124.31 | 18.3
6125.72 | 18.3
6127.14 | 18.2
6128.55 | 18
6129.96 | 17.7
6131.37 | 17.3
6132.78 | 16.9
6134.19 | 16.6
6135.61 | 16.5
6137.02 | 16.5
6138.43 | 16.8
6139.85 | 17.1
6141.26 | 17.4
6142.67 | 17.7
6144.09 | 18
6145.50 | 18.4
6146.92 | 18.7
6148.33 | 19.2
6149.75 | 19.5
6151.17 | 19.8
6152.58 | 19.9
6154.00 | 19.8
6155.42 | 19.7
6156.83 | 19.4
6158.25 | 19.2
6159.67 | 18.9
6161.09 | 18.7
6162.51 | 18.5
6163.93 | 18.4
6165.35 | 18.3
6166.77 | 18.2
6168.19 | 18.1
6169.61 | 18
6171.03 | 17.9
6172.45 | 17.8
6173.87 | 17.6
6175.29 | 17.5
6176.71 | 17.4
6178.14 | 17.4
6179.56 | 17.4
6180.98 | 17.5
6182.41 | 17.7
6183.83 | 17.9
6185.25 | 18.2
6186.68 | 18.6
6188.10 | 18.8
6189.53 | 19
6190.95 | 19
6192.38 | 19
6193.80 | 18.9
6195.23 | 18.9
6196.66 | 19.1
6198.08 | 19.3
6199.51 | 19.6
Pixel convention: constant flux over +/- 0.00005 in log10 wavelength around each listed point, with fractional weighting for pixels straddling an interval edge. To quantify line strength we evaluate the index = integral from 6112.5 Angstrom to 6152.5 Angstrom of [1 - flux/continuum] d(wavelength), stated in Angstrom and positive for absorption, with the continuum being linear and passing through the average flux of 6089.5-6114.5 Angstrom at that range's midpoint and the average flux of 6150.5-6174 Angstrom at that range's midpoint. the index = 1.6 Angstrom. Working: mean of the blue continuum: 18.7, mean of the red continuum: 18.7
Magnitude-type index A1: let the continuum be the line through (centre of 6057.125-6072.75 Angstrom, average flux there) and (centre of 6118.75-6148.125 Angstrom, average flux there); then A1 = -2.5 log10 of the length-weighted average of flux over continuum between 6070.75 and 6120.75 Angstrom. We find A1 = -0.08 mag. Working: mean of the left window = 16.7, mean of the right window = 17.7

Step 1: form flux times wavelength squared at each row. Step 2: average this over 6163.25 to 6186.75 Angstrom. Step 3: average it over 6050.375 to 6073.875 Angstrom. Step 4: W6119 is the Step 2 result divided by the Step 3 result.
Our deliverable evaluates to 1.10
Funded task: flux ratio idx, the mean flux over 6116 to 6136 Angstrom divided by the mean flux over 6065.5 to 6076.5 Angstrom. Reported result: 1.0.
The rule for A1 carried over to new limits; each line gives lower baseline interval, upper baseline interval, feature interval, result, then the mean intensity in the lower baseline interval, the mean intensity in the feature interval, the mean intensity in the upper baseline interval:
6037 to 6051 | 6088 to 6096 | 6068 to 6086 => 0.06 mag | 18.7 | 17.9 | 18.8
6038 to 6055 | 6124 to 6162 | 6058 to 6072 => 0.10 mag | 18.3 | 16.6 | 18.2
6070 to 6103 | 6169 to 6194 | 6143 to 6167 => -0.05 mag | 18.3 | 19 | 18.1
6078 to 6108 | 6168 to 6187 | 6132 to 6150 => 0.03 mag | 18.5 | 17.6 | 17.8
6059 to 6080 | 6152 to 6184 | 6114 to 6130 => -0.03 mag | 17.1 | 18.2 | 18.3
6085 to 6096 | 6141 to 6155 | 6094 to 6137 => 0.04 mag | 18.8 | 18.2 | 18.9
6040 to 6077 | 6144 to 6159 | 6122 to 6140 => 0.09 mag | 17.3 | 17.4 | 19.3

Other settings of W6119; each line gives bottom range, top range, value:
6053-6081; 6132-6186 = 1.10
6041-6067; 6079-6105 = 1.09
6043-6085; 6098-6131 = 1.08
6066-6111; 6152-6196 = 1.04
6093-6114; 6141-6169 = 1.03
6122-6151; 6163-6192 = 1.03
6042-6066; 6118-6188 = 1.09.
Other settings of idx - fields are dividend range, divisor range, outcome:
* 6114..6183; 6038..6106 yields 1.01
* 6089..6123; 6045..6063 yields 1.09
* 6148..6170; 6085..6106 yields 1.02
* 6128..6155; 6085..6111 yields 0.96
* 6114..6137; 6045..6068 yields 1.05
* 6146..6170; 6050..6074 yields 1.13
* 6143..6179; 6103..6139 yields 1.03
